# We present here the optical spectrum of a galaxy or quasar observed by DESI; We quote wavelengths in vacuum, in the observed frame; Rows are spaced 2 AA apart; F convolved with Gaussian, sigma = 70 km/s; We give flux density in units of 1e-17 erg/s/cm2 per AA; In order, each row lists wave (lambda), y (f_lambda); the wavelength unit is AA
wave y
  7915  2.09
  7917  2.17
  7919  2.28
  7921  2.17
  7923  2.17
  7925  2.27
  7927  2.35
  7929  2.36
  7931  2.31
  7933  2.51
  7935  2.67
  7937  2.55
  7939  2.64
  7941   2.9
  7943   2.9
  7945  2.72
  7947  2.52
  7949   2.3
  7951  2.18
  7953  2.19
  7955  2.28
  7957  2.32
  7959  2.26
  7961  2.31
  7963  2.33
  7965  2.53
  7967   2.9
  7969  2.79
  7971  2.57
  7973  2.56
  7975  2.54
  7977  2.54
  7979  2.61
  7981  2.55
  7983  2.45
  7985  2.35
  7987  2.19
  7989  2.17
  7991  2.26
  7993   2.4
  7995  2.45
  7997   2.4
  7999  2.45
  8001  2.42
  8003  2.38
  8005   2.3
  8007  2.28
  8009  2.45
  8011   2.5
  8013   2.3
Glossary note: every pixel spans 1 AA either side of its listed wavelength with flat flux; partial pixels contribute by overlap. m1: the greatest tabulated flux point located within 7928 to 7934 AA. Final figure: 2.51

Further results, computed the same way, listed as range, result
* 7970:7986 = 2.61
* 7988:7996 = 2.45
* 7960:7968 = 2.9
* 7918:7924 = 2.28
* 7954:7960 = 2.32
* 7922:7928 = 2.35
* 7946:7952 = 2.52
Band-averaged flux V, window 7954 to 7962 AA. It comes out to 2.29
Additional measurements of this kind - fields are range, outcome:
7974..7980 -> 2.56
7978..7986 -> 2.49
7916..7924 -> 2.2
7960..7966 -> 2.39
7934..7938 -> 2.61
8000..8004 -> 2.4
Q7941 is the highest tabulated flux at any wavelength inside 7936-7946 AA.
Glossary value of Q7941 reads 2.9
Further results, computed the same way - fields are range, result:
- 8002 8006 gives 2.38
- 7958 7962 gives 2.31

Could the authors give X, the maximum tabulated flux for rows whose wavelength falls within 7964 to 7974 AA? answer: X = 2.9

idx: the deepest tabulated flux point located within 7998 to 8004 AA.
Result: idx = 2.38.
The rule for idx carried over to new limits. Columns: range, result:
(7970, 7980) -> 2.54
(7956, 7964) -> 2.26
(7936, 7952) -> 2.18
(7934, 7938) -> 2.55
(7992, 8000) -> 2.4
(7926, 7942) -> 2.31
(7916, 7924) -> 2.17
